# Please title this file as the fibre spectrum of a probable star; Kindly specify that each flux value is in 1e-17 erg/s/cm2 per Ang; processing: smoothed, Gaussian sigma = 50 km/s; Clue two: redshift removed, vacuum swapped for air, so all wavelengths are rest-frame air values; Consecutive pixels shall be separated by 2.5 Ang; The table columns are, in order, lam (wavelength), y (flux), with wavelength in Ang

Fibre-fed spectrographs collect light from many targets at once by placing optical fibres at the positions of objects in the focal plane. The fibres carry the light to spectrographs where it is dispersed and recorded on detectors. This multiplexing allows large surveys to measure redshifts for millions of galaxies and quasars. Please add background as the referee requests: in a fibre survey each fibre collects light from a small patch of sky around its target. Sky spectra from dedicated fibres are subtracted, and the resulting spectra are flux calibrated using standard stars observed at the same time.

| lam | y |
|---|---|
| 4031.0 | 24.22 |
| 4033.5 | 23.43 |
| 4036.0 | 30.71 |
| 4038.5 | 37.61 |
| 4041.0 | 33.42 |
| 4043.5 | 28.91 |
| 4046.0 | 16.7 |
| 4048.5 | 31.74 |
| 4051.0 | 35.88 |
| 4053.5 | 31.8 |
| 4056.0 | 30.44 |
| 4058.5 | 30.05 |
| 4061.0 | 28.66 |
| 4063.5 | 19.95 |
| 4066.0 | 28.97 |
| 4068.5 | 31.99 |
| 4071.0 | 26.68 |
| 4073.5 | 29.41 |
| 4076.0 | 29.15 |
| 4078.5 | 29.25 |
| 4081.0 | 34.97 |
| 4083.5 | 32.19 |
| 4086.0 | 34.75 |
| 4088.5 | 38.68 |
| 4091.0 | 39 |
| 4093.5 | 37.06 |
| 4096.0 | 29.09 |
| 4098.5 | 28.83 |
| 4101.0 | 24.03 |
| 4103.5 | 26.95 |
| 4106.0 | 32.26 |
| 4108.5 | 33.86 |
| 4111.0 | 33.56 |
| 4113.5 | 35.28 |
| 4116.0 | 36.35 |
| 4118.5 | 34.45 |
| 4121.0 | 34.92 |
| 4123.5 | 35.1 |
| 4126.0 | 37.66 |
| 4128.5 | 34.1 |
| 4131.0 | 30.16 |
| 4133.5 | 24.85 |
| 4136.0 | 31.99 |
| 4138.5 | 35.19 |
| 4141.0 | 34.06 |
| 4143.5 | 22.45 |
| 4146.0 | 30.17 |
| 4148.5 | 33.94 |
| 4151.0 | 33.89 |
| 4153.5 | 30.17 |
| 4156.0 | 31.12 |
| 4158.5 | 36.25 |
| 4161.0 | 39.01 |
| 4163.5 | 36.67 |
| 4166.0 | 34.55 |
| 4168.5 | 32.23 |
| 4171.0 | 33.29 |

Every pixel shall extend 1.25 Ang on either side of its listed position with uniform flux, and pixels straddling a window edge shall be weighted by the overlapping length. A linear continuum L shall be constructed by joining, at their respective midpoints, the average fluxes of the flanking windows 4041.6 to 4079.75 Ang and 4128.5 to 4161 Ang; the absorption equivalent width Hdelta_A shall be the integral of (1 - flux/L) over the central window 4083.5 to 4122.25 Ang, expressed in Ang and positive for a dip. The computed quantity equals -3.96 Ang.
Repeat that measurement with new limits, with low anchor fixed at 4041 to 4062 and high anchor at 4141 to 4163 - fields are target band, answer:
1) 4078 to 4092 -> -2.1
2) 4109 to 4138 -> -1.8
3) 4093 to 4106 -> 0.8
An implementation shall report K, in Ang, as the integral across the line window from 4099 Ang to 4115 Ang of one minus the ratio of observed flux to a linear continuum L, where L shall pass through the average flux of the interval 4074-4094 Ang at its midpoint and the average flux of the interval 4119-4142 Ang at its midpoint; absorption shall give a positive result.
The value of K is 1.3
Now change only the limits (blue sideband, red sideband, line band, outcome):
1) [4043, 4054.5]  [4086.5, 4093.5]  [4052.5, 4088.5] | 3.8 Ang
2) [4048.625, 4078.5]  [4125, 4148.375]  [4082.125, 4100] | -2.4 Ang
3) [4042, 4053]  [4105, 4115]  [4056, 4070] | 0.8 Ang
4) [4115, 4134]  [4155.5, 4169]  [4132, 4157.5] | 2.8 Ang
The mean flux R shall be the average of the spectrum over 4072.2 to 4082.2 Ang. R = 30.7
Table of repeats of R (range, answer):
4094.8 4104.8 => 27.2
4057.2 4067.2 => 26.9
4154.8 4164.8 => 35.8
